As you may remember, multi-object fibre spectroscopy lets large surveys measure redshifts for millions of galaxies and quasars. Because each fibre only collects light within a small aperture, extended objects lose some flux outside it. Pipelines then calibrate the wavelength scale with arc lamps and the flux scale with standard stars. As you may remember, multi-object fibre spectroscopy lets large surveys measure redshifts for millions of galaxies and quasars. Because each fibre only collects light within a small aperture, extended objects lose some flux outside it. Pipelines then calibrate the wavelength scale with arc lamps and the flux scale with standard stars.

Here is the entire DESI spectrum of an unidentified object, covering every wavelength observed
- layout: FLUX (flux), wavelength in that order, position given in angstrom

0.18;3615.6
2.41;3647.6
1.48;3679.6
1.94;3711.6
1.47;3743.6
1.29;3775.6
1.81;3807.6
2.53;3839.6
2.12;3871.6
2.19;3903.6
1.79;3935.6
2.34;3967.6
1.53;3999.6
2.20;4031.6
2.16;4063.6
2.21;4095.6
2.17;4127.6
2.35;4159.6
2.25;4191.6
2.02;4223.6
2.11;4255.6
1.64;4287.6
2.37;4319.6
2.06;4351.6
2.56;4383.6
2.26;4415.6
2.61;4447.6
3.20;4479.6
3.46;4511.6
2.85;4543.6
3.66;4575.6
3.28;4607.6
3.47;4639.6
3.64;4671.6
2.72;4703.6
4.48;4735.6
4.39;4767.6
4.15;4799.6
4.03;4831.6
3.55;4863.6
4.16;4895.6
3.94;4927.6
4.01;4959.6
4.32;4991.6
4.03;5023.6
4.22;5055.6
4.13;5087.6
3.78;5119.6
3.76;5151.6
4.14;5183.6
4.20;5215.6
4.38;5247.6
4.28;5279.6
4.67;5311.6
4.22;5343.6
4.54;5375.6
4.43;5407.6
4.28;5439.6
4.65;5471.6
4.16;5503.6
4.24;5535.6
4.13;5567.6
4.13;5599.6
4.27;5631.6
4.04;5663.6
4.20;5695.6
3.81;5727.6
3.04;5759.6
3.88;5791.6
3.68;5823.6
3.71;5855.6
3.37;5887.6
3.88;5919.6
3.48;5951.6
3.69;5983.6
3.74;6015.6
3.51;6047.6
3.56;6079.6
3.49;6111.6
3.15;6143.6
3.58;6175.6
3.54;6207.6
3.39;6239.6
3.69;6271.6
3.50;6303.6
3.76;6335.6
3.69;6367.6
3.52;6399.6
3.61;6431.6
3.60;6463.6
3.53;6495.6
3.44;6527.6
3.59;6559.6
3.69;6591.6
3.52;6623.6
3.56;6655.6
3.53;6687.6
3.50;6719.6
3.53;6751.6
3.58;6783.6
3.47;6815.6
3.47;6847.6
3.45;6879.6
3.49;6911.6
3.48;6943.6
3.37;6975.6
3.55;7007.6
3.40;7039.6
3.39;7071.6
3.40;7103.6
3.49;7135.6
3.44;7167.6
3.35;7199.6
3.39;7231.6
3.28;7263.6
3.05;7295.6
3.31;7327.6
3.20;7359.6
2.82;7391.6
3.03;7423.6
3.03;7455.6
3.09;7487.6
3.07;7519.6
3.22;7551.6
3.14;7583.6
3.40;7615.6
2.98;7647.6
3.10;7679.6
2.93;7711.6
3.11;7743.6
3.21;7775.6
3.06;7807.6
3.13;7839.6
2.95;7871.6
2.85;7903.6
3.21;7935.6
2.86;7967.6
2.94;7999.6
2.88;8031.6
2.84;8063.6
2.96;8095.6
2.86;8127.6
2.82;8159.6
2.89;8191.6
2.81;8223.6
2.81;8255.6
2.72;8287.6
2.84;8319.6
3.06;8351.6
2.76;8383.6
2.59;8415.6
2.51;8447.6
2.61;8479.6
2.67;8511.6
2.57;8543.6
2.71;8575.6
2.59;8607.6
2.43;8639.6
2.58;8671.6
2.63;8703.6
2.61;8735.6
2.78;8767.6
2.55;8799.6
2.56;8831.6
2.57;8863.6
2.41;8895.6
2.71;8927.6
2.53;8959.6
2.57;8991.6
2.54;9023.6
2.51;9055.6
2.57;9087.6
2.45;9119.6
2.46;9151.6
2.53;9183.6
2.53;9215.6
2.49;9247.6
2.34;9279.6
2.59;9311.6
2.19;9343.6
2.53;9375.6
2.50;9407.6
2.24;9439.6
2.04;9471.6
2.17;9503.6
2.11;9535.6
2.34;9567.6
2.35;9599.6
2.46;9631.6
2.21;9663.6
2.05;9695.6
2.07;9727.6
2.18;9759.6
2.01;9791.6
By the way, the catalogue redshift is 0.18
